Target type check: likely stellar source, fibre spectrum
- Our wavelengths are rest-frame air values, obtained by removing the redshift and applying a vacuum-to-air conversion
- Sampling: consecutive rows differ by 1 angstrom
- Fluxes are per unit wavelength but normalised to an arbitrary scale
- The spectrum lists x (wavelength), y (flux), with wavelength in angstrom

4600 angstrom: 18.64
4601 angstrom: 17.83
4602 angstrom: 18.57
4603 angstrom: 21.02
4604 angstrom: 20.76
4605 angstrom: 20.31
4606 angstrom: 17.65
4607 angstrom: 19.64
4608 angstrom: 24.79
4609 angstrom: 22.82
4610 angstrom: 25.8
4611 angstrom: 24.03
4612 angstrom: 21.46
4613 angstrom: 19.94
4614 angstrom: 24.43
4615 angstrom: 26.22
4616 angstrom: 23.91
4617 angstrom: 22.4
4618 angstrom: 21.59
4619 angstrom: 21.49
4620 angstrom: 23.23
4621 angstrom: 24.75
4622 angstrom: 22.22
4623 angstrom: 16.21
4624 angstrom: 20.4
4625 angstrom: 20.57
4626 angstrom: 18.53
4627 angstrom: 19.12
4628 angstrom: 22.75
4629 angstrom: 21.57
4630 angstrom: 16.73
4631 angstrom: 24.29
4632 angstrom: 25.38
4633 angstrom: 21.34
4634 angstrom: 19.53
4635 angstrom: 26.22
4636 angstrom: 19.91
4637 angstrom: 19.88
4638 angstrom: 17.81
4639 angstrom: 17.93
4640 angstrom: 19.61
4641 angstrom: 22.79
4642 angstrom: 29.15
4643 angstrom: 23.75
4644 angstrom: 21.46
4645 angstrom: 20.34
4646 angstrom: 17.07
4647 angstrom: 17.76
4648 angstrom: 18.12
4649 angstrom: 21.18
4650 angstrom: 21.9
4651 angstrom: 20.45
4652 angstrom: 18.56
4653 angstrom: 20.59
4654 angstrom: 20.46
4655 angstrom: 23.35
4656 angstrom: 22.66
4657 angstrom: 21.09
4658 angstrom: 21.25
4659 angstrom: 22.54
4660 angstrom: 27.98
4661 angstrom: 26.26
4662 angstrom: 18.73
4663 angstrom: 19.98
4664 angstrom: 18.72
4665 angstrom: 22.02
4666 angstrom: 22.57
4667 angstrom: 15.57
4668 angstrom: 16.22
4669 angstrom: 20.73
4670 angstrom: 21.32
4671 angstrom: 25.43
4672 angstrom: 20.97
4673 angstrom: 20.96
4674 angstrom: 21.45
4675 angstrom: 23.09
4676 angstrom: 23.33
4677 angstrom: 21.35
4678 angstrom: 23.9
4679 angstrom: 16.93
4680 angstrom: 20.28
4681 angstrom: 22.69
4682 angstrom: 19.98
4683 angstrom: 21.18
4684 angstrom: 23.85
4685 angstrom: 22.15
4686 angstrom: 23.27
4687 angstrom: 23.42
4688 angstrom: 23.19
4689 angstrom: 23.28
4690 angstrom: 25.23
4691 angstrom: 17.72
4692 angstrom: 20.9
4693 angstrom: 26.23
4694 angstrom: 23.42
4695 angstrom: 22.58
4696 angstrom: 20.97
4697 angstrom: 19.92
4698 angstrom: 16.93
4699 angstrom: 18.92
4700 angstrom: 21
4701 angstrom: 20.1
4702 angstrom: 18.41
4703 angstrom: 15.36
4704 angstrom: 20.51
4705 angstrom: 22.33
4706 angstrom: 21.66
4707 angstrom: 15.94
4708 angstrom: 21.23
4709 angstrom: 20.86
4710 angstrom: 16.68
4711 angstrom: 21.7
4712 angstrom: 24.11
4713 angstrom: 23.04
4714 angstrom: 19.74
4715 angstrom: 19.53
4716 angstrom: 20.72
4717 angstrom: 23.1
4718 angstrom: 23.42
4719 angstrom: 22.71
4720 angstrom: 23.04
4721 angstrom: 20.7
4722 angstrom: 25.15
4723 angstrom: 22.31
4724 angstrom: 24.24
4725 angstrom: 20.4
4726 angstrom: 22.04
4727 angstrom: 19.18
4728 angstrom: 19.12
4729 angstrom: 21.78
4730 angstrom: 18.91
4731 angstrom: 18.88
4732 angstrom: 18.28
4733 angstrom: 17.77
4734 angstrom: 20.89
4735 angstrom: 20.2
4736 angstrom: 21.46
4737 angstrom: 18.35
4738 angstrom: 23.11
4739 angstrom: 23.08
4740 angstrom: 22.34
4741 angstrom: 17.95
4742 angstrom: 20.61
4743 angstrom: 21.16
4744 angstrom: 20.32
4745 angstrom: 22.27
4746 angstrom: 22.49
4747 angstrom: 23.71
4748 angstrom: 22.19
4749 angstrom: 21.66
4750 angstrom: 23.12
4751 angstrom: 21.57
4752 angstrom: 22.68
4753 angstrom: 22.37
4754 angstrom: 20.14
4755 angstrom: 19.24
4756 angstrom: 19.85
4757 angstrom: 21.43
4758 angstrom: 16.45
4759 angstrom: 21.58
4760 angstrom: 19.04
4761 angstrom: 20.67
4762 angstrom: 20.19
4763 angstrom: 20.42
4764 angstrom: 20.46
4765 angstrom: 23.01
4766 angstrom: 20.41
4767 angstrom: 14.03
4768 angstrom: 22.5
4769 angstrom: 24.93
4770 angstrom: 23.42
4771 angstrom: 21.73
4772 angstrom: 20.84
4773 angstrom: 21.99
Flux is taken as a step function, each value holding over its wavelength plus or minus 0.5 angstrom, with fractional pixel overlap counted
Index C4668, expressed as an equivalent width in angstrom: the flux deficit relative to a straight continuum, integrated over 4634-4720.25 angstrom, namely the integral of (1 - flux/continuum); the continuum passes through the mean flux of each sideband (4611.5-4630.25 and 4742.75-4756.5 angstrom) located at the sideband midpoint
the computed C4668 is 1.5 angstrom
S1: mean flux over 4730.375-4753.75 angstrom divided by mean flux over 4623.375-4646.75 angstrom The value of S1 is 1.0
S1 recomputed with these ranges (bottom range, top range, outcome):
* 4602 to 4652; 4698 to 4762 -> 0.97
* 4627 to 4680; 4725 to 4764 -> 0.98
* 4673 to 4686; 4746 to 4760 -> 0.98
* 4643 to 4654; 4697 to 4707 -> 0.97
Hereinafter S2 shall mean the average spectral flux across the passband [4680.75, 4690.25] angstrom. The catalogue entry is 22.8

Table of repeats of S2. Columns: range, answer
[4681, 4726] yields 21.4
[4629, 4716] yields 21.2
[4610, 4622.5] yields 23.1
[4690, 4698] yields 21.6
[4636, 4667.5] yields 21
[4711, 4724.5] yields 22.4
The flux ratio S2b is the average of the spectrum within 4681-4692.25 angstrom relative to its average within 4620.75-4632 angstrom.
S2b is 1.07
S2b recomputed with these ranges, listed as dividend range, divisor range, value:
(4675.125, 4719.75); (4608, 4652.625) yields 0.99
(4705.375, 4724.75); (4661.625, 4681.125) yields 1.04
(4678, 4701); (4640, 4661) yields 0.99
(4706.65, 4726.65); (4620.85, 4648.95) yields 1.03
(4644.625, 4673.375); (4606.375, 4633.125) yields 0.95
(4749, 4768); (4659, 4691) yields 0.94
